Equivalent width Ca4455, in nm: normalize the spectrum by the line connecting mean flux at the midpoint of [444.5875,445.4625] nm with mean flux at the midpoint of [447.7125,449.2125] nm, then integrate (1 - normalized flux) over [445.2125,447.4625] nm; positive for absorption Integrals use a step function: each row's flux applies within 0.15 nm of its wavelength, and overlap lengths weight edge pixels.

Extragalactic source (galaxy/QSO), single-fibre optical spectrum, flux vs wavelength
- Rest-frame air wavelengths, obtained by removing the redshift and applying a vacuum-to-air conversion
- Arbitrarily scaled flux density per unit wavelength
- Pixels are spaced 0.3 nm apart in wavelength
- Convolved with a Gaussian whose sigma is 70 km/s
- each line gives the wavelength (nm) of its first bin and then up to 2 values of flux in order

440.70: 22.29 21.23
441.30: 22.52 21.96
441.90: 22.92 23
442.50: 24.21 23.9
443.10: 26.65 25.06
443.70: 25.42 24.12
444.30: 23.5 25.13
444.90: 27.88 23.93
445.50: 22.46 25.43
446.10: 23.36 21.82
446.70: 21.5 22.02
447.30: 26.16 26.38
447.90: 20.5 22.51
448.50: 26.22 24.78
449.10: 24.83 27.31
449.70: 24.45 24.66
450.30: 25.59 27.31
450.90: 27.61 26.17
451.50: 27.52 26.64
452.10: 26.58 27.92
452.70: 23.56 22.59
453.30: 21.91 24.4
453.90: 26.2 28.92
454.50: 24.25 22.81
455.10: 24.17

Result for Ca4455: 0.13 nm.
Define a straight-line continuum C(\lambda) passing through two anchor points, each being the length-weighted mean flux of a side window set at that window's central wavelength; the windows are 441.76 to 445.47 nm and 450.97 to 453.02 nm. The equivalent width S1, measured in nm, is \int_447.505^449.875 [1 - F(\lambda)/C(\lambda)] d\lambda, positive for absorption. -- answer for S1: 0.087 nm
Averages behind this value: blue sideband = 24.6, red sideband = 26.1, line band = 24.6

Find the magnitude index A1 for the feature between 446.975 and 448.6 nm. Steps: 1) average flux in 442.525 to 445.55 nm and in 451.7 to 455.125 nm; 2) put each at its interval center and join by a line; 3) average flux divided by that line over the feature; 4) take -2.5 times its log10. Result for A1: 0.04 mag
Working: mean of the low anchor 24.9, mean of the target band 24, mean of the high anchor 25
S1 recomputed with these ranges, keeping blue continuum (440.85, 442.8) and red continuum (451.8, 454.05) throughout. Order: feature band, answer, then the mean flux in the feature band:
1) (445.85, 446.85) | 0.04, 22.5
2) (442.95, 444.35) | -0.12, 25.1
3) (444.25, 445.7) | -0.08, 24.7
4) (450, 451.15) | -0.10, 26.5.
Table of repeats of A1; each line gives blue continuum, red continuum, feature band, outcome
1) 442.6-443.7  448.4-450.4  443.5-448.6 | 0.06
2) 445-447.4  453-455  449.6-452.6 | -0.10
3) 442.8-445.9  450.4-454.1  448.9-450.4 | 0.01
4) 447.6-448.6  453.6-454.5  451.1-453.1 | -0.02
